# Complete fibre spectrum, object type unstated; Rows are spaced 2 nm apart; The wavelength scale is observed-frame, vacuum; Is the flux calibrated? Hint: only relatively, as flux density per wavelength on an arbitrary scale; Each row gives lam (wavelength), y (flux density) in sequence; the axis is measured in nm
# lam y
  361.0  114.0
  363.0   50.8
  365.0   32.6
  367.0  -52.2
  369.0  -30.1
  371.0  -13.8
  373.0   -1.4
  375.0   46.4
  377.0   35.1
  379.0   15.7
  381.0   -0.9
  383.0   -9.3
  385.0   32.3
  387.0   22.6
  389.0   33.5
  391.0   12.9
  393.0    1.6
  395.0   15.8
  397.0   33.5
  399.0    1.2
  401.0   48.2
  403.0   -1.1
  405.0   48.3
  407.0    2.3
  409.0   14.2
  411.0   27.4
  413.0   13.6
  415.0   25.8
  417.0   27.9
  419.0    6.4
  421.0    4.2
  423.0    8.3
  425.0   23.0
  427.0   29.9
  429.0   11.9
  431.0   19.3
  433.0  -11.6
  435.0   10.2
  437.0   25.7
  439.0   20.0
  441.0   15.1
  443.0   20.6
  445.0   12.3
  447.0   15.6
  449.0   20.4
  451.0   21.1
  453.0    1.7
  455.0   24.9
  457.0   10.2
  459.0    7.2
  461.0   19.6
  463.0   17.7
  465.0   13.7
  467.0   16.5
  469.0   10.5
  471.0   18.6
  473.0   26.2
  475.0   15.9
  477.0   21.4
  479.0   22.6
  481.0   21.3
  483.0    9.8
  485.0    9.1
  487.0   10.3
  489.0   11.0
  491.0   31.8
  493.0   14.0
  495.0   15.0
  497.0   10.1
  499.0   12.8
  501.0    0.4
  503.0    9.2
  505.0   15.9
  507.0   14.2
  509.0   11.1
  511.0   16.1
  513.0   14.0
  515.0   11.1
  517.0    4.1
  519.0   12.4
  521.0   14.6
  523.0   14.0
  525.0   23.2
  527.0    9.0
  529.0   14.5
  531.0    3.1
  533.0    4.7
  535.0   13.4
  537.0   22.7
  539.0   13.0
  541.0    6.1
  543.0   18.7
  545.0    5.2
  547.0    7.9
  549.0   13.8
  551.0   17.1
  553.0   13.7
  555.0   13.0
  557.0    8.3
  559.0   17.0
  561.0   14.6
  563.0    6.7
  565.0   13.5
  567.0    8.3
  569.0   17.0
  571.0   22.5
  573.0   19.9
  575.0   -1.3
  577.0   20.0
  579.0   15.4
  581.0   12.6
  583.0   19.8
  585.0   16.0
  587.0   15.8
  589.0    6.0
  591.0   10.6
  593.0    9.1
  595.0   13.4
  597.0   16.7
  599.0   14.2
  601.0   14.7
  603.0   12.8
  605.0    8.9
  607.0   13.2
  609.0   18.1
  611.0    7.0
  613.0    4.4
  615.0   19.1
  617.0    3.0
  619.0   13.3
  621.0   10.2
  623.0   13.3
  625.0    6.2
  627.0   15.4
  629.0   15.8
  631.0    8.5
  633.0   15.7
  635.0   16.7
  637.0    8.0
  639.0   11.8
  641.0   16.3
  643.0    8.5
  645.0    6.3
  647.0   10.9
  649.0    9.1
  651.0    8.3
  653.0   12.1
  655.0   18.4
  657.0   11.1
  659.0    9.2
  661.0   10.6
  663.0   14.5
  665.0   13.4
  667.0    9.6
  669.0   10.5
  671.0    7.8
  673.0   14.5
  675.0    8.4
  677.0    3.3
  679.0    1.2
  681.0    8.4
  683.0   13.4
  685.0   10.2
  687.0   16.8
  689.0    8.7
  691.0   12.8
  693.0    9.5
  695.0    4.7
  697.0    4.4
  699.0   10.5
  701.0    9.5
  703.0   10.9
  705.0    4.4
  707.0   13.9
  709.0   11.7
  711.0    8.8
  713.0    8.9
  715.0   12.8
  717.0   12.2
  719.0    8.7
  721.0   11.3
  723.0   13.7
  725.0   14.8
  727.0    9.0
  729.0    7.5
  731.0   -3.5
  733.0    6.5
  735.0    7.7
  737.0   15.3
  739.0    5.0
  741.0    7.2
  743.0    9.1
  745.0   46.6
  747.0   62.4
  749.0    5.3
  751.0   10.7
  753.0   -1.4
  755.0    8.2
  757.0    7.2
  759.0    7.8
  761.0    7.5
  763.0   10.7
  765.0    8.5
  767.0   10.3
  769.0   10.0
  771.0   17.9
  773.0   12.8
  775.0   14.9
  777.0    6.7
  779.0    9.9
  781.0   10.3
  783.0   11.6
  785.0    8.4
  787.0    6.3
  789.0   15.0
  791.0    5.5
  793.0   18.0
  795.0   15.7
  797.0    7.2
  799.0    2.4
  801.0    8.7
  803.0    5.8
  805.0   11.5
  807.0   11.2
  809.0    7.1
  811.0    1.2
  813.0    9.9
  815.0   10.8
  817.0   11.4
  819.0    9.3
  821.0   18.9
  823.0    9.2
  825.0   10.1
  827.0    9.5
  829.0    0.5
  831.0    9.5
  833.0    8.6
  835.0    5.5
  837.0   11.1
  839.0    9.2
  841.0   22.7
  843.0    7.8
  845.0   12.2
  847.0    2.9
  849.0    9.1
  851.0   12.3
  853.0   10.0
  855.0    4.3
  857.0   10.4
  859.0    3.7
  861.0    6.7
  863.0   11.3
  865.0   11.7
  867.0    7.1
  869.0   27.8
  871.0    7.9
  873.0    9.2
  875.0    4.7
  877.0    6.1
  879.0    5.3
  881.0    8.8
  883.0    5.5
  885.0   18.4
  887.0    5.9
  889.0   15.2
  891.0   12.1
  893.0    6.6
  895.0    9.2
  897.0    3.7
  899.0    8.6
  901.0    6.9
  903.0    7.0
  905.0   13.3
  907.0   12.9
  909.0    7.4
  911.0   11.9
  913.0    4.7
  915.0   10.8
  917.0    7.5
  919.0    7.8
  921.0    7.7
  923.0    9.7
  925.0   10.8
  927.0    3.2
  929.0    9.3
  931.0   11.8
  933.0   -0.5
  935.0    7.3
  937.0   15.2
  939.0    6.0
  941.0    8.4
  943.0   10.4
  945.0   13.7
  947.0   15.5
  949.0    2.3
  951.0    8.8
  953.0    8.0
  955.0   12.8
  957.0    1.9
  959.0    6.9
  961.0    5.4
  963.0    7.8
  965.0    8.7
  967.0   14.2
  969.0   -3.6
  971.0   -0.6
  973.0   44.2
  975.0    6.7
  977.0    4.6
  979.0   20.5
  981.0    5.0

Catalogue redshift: 1.001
